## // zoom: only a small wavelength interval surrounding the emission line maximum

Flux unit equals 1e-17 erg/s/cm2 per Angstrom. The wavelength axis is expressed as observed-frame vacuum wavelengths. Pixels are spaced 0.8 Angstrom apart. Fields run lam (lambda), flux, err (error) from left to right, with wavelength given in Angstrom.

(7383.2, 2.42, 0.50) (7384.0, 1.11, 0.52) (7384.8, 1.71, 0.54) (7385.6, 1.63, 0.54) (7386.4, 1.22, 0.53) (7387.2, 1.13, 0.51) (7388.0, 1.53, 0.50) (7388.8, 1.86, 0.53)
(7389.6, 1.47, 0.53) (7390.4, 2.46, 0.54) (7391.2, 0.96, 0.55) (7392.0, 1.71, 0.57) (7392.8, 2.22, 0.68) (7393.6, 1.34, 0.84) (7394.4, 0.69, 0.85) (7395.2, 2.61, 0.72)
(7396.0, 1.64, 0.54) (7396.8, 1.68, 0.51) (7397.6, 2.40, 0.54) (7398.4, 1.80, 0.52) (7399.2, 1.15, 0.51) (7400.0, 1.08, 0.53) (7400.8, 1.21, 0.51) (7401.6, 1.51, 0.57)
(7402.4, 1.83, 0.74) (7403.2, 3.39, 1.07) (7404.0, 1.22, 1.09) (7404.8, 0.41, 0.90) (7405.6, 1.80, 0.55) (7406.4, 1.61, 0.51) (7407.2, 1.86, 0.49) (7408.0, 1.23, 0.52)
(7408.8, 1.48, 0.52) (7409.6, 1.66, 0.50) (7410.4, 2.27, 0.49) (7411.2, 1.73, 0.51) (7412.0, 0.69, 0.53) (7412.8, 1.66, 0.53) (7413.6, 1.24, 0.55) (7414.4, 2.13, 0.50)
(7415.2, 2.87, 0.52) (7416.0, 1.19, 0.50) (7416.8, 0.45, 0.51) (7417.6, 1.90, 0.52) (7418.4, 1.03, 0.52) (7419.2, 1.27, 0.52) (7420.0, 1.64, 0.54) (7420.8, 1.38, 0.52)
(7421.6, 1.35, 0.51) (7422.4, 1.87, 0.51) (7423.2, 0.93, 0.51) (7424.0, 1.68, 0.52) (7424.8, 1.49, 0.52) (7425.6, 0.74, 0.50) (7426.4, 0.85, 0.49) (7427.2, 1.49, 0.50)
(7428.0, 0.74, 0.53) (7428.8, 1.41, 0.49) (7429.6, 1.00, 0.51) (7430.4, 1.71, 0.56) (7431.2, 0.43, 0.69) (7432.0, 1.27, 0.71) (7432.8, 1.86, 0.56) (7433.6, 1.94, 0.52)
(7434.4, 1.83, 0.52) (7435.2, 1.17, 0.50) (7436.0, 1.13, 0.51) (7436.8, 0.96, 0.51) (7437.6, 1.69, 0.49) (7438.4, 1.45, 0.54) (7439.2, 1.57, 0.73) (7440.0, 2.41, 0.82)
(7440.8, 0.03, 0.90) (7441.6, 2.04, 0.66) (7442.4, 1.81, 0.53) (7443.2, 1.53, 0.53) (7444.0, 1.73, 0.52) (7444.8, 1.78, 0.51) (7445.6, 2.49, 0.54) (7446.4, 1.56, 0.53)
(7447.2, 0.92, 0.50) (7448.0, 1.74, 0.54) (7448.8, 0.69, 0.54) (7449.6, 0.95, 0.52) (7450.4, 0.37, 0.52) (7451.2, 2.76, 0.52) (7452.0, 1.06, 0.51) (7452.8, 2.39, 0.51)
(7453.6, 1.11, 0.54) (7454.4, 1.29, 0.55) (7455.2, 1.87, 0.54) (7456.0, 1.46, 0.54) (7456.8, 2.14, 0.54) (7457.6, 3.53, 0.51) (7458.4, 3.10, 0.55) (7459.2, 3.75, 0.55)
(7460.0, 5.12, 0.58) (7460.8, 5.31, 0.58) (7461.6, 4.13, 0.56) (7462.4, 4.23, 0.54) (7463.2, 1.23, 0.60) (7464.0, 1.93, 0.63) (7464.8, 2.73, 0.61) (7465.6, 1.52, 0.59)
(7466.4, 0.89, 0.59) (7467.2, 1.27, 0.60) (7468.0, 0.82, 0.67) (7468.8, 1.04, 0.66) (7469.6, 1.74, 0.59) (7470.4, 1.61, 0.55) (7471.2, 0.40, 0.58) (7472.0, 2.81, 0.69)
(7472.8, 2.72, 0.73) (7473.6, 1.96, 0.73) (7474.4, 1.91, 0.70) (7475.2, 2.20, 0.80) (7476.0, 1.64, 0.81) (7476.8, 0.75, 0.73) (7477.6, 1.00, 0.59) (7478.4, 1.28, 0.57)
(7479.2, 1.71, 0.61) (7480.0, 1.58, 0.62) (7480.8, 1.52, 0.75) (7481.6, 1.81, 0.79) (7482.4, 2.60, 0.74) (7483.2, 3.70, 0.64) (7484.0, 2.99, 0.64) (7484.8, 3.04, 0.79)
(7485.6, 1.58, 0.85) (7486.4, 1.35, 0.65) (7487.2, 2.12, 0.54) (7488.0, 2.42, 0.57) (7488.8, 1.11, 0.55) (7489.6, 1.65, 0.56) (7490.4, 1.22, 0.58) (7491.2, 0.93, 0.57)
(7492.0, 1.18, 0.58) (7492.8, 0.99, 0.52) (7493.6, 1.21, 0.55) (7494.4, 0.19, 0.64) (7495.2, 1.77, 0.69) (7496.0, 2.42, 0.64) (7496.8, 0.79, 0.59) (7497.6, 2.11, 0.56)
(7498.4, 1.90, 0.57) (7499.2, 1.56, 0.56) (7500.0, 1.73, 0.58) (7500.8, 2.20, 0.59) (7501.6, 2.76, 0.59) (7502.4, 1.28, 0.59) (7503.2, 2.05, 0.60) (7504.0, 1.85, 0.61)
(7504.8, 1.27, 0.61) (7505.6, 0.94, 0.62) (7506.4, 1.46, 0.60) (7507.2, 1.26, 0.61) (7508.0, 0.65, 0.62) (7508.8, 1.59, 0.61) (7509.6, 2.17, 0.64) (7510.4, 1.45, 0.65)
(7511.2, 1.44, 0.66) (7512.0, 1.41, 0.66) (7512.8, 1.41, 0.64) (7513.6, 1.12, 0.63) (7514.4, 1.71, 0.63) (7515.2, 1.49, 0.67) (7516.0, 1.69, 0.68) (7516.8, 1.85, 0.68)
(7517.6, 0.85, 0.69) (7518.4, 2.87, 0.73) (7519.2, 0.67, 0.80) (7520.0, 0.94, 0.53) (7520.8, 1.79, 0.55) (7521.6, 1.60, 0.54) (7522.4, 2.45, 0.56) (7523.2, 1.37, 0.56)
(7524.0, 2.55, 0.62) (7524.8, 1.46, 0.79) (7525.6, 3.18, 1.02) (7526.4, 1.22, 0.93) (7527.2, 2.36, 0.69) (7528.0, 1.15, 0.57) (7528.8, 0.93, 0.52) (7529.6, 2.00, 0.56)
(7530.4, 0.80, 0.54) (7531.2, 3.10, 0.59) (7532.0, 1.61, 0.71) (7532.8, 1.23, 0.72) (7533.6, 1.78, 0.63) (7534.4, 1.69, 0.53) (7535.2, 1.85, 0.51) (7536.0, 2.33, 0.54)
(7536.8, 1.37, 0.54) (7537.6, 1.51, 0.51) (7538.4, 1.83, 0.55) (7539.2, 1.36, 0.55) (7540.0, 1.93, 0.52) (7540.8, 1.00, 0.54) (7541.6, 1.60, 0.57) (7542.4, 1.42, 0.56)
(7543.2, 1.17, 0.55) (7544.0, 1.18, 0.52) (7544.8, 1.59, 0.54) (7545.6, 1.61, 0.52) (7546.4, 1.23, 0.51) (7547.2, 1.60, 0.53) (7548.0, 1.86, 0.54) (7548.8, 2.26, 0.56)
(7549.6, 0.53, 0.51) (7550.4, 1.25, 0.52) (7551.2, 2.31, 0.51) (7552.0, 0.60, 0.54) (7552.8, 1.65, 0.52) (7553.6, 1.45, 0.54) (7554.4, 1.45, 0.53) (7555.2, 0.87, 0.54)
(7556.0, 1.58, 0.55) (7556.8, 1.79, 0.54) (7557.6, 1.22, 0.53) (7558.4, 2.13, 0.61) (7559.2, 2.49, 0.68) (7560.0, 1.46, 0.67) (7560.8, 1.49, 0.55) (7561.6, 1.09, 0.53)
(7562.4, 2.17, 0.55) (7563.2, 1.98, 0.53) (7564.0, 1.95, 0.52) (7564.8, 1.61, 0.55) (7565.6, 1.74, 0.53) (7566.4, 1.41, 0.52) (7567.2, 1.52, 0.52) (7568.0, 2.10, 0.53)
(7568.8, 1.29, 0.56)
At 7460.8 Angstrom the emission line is H-alpha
